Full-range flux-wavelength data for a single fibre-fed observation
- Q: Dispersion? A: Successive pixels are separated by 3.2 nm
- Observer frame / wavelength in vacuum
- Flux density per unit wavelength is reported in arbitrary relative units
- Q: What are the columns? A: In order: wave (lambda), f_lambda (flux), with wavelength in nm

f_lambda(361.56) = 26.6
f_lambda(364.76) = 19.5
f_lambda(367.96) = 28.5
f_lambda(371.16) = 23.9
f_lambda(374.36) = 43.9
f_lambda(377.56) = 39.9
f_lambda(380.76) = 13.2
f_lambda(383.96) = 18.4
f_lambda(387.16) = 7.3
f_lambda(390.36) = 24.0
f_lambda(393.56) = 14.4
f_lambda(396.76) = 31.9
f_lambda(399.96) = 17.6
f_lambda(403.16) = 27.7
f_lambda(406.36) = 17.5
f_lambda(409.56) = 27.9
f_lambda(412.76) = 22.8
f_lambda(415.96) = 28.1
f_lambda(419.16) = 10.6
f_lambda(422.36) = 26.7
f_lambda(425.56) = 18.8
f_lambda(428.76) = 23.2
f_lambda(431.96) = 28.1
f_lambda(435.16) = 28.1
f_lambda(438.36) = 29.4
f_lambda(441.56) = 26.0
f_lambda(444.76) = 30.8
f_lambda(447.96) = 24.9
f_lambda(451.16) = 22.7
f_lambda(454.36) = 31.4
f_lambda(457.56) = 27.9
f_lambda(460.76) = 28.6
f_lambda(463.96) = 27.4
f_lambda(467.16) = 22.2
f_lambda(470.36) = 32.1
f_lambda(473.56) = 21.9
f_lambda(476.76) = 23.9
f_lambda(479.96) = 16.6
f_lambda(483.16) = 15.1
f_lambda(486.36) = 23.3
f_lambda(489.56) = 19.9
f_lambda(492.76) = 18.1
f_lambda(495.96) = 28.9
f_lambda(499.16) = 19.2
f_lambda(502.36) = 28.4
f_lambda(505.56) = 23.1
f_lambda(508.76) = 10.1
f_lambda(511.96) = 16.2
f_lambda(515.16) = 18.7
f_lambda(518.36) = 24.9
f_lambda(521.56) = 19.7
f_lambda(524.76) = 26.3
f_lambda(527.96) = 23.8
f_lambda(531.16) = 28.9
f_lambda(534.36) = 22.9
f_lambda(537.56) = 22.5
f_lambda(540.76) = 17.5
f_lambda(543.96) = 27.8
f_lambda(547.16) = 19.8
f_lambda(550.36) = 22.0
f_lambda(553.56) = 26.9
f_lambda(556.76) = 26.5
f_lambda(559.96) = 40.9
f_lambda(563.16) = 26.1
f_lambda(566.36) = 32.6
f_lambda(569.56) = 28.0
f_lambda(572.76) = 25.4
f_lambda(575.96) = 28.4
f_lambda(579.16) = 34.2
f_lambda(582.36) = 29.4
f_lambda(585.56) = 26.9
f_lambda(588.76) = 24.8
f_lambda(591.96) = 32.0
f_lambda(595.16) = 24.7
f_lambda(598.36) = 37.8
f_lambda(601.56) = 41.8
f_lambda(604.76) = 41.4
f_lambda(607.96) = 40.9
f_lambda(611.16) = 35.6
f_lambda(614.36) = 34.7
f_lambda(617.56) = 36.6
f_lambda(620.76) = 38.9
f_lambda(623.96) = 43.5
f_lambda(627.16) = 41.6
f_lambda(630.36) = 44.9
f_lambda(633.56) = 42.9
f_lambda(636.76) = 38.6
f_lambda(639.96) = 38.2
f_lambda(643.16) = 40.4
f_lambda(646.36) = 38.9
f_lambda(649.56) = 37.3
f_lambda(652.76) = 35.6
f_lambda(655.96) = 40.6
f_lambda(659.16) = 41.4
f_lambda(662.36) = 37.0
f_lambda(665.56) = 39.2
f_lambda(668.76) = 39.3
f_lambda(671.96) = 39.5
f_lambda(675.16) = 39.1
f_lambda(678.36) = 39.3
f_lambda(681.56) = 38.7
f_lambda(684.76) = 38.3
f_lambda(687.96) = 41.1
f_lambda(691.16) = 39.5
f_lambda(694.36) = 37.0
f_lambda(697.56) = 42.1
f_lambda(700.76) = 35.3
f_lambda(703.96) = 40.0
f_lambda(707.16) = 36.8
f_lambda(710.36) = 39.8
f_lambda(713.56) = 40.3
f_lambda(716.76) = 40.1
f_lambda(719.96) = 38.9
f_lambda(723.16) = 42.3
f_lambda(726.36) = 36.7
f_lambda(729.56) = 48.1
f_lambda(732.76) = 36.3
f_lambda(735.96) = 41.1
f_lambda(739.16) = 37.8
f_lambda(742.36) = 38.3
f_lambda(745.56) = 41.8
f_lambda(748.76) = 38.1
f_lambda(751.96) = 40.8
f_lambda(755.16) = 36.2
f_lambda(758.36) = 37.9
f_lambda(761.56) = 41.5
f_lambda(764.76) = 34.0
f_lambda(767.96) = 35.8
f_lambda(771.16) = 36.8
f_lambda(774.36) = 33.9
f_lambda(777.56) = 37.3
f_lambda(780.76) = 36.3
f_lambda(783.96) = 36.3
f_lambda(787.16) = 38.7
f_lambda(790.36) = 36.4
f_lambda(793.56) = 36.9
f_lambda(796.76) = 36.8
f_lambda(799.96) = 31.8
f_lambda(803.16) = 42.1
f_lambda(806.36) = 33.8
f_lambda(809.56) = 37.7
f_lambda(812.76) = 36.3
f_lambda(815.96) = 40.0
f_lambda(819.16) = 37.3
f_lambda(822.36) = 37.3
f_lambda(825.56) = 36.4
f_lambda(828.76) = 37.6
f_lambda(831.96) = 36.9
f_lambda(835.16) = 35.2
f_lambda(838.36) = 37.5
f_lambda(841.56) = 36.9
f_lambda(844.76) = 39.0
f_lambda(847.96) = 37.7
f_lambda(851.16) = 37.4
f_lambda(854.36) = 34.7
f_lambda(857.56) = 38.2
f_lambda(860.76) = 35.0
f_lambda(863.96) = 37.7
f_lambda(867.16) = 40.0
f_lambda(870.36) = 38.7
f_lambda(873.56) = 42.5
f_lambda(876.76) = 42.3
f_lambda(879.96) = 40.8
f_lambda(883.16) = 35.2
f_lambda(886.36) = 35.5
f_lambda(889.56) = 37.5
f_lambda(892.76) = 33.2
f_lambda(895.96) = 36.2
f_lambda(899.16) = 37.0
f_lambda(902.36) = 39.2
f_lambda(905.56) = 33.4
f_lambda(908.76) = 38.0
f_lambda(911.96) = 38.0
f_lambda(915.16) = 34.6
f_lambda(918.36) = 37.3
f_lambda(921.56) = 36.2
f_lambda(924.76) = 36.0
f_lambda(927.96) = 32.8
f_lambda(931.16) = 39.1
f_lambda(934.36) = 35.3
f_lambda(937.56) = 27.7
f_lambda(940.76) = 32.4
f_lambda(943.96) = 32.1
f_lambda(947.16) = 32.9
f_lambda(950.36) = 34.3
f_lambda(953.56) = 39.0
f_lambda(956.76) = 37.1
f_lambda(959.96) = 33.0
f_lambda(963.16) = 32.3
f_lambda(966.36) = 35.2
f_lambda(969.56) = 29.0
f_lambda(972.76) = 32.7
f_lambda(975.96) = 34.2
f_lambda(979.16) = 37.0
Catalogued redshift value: 0.499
